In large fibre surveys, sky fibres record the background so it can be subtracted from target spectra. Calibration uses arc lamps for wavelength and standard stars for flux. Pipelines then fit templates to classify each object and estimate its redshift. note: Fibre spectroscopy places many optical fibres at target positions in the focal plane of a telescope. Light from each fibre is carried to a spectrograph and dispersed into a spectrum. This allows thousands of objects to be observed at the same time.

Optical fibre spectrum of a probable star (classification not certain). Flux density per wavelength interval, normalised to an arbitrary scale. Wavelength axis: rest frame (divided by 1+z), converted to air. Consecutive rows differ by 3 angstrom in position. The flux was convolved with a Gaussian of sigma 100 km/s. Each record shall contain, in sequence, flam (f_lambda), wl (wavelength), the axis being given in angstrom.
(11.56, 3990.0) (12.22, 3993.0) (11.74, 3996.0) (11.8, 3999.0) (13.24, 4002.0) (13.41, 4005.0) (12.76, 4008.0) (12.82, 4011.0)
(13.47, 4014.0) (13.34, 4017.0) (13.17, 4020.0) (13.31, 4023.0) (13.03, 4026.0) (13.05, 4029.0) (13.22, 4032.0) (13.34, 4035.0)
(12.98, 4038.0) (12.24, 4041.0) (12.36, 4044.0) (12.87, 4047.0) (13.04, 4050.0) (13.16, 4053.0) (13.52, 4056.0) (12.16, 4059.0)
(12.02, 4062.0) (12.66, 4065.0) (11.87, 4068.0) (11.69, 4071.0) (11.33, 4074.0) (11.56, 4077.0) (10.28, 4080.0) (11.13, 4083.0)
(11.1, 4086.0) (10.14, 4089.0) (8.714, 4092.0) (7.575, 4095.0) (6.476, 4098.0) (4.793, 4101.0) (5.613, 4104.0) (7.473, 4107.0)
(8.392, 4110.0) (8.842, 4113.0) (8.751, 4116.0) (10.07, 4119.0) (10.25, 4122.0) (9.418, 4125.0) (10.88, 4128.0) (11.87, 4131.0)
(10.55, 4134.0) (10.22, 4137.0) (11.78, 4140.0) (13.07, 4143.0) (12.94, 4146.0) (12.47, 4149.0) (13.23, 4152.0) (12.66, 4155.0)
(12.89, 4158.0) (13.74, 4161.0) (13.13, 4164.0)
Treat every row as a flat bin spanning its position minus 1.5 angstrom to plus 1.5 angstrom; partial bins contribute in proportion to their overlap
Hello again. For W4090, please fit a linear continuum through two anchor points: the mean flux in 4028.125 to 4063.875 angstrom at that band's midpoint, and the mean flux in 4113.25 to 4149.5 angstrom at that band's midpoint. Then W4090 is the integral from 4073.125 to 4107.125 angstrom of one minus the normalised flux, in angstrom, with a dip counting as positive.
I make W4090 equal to 8.65 angstrom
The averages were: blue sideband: 12.8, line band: 8.86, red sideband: 10.9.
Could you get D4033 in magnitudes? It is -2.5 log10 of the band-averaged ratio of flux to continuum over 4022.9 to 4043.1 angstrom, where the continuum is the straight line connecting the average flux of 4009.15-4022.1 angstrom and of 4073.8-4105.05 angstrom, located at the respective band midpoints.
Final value -0.069 mag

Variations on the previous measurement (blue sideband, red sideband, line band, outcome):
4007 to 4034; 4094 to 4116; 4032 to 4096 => -0.18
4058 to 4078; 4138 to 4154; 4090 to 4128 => 0.44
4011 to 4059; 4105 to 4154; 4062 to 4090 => 0.06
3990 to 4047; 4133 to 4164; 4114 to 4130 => 0.25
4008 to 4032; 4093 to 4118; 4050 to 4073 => -0.20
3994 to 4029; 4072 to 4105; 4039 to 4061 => -0.16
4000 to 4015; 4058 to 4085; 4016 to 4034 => -0.04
